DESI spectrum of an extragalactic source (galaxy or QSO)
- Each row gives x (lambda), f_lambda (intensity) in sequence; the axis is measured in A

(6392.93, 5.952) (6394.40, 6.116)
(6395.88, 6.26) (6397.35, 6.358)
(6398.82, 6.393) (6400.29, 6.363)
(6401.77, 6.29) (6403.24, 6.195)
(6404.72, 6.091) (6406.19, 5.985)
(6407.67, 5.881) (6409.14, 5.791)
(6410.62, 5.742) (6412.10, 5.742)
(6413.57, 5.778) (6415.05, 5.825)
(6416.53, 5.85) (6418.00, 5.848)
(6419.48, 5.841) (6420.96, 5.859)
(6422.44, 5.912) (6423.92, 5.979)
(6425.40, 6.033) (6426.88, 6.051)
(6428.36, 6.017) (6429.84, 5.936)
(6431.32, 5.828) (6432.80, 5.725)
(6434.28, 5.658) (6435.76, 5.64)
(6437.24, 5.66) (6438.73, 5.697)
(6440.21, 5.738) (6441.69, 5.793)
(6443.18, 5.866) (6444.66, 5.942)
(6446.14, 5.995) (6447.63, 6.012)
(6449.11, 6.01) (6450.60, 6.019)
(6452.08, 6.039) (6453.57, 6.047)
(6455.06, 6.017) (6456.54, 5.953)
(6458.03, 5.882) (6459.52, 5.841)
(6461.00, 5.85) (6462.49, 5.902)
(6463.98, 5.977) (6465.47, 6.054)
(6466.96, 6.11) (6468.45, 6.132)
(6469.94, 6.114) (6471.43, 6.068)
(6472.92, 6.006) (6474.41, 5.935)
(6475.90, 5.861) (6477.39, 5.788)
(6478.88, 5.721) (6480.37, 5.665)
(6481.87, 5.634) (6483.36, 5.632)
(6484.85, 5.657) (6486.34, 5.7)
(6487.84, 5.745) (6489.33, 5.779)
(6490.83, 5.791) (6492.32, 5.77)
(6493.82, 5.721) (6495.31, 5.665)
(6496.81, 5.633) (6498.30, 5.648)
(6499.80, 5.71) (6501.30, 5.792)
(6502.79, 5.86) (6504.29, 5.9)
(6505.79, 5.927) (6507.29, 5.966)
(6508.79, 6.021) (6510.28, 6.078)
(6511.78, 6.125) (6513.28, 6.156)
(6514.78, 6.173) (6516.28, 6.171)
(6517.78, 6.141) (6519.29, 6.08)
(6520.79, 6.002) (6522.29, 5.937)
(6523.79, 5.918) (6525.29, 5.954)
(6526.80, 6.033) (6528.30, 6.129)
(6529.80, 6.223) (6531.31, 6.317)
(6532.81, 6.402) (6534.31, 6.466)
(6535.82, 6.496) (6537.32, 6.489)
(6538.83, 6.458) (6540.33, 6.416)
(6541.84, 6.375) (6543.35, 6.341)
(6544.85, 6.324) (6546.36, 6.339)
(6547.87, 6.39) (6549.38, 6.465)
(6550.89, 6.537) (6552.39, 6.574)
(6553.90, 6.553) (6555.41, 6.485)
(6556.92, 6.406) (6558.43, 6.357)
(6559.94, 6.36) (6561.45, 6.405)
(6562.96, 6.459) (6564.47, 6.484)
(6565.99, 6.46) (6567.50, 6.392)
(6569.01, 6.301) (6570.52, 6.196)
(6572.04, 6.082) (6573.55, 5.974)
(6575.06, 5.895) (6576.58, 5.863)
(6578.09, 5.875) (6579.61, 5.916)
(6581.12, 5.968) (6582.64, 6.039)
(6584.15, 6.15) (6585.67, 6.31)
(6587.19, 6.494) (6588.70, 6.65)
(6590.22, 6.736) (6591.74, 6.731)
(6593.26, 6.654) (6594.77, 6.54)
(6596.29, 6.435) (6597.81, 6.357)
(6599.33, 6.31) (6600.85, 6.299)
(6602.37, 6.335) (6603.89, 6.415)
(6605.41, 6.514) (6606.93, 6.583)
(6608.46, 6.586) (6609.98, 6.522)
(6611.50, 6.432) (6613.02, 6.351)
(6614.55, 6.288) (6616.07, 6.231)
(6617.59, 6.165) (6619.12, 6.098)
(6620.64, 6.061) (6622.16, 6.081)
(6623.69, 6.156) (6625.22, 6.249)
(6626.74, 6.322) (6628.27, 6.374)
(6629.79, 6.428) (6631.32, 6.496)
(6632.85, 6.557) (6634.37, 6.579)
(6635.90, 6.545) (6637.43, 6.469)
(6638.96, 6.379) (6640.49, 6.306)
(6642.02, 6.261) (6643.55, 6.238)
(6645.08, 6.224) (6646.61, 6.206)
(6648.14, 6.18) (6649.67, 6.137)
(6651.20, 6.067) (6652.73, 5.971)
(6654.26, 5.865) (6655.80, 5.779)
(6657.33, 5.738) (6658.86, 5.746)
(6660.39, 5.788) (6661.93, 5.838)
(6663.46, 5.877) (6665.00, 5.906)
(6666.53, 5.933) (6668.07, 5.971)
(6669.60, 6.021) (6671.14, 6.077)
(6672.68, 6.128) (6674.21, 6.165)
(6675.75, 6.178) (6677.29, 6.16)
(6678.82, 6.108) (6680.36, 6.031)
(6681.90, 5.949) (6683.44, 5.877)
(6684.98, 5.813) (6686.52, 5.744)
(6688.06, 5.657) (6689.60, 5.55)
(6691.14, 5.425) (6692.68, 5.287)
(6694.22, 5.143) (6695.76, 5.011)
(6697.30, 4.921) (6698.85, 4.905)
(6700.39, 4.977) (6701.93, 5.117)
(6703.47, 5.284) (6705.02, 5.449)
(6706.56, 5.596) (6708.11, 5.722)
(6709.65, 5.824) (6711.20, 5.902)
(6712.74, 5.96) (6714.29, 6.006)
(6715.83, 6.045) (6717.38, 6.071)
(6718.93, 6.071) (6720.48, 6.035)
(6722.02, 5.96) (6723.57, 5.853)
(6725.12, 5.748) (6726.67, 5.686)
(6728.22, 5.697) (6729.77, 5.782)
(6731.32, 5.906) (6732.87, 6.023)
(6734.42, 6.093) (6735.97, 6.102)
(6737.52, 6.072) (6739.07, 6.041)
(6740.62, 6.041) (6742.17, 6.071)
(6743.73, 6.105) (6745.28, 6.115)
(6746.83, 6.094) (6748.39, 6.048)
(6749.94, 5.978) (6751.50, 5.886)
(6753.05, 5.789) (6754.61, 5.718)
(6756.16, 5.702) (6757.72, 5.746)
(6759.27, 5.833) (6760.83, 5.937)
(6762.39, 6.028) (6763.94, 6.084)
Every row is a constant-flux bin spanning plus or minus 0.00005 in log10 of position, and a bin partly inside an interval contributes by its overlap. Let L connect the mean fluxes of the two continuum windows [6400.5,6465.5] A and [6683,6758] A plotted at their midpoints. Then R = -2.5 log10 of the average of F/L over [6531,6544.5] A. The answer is -0.10 mag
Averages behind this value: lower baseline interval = 5.91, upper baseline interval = 5.75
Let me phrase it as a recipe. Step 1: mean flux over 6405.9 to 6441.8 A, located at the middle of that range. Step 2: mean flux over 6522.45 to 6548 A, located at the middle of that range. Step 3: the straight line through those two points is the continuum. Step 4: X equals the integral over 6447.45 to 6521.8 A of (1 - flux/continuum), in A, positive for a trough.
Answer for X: 2.1 A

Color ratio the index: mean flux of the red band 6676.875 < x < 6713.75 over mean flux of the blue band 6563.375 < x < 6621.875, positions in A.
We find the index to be 0.9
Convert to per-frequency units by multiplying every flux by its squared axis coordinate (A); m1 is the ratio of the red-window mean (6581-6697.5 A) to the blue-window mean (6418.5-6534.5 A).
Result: 1.09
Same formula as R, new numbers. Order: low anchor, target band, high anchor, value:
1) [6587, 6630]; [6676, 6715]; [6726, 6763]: 0.096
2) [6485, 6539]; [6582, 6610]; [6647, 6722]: -0.099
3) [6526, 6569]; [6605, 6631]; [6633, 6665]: -0.021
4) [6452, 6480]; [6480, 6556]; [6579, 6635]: 0.006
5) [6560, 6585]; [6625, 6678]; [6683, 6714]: -0.077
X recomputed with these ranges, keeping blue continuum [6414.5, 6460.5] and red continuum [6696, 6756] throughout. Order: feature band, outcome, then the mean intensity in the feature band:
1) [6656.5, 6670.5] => -0.1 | 5.87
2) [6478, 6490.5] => 0.4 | 5.69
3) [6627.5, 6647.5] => -1.9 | 6.39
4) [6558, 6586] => -1.6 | 6.18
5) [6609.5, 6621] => -0.9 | 6.27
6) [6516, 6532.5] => -0.6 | 6.09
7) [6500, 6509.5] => -0.1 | 5.9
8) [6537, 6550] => -1.2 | 6.39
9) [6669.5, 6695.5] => 0.0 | 5.82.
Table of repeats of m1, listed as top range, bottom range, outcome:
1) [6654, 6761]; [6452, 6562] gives 1.02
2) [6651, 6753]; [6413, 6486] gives 1.07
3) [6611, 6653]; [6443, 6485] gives 1.12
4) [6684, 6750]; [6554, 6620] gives 0.94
